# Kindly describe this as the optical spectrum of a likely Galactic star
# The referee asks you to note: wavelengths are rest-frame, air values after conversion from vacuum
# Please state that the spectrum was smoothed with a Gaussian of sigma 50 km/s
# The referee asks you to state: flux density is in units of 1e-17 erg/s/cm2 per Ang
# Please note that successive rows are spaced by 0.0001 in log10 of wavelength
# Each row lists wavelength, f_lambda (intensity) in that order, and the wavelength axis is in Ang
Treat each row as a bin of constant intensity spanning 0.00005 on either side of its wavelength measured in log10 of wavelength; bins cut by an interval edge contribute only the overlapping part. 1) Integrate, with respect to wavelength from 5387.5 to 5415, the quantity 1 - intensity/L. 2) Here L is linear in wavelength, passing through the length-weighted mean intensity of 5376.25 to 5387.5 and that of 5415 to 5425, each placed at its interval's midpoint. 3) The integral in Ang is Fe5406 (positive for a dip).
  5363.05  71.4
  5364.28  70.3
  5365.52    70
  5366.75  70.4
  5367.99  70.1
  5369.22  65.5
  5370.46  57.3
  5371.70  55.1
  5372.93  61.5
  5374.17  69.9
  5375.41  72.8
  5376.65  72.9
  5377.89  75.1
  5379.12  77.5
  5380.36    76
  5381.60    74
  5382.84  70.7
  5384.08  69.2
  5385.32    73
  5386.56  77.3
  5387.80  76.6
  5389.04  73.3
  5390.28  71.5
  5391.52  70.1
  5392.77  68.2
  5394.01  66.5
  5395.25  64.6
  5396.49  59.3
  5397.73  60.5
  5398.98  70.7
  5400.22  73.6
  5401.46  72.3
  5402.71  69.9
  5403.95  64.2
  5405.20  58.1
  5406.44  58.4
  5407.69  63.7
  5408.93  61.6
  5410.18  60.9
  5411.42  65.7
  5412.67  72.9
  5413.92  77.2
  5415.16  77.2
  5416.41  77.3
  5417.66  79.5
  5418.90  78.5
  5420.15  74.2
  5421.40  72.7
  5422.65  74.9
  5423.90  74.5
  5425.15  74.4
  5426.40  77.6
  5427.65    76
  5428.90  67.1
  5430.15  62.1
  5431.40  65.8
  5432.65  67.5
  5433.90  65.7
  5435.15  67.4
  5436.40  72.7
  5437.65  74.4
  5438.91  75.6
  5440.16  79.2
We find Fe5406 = 2.8 Ang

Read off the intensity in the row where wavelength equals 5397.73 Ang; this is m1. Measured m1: 60.5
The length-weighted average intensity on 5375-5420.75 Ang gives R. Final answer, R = 70.4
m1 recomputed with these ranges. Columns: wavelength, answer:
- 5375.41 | 72.8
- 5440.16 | 79.2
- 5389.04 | 73.3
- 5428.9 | 67.1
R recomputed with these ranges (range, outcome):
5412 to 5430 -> 74.9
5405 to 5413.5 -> 63.6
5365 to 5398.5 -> 69.2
